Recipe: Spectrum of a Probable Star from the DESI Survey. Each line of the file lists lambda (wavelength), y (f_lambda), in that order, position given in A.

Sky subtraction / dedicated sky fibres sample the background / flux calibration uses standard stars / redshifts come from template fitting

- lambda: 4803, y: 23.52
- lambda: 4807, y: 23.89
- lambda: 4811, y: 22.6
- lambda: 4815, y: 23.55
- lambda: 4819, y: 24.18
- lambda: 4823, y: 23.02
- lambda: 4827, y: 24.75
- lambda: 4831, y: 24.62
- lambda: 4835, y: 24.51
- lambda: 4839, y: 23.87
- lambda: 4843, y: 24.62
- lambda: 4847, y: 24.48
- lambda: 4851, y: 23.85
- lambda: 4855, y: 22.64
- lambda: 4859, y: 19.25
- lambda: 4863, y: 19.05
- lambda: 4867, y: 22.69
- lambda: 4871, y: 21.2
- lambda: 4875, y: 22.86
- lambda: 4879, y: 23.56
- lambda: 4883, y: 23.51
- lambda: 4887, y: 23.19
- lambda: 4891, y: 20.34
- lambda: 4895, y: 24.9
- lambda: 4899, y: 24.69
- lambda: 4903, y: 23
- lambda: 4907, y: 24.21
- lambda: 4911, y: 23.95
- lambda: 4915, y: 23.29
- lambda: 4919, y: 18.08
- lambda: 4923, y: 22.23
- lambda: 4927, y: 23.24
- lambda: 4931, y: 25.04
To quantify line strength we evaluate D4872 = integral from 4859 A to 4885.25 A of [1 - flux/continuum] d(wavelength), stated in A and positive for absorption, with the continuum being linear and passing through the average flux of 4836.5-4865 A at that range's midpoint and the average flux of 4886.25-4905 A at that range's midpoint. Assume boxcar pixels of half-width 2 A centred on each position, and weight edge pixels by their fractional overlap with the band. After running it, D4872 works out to 1.10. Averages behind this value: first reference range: 22.6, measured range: 21.9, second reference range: 23.2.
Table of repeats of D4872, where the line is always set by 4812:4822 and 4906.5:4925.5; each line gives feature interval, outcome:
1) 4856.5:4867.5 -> 1.4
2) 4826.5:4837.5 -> -0.5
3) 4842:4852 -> -0.5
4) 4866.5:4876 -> 0.3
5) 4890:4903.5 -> -0.6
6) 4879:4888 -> -0.3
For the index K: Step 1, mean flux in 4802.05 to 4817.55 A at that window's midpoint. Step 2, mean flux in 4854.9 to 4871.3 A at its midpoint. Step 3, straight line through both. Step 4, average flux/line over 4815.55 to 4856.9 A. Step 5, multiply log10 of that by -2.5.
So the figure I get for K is -0.09 mag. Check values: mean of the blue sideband 23.4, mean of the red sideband 20.7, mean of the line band 24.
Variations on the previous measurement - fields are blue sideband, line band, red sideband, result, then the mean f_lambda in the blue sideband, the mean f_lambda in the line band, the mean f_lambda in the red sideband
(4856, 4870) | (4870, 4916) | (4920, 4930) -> -0.09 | 20.6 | 23.3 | 22.5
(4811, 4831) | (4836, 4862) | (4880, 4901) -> 0.03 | 23.8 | 23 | 23.3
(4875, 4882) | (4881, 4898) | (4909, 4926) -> -0.01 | 23.4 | 23.1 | 22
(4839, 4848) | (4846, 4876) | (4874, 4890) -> 0.09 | 24.4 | 21.9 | 23.1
